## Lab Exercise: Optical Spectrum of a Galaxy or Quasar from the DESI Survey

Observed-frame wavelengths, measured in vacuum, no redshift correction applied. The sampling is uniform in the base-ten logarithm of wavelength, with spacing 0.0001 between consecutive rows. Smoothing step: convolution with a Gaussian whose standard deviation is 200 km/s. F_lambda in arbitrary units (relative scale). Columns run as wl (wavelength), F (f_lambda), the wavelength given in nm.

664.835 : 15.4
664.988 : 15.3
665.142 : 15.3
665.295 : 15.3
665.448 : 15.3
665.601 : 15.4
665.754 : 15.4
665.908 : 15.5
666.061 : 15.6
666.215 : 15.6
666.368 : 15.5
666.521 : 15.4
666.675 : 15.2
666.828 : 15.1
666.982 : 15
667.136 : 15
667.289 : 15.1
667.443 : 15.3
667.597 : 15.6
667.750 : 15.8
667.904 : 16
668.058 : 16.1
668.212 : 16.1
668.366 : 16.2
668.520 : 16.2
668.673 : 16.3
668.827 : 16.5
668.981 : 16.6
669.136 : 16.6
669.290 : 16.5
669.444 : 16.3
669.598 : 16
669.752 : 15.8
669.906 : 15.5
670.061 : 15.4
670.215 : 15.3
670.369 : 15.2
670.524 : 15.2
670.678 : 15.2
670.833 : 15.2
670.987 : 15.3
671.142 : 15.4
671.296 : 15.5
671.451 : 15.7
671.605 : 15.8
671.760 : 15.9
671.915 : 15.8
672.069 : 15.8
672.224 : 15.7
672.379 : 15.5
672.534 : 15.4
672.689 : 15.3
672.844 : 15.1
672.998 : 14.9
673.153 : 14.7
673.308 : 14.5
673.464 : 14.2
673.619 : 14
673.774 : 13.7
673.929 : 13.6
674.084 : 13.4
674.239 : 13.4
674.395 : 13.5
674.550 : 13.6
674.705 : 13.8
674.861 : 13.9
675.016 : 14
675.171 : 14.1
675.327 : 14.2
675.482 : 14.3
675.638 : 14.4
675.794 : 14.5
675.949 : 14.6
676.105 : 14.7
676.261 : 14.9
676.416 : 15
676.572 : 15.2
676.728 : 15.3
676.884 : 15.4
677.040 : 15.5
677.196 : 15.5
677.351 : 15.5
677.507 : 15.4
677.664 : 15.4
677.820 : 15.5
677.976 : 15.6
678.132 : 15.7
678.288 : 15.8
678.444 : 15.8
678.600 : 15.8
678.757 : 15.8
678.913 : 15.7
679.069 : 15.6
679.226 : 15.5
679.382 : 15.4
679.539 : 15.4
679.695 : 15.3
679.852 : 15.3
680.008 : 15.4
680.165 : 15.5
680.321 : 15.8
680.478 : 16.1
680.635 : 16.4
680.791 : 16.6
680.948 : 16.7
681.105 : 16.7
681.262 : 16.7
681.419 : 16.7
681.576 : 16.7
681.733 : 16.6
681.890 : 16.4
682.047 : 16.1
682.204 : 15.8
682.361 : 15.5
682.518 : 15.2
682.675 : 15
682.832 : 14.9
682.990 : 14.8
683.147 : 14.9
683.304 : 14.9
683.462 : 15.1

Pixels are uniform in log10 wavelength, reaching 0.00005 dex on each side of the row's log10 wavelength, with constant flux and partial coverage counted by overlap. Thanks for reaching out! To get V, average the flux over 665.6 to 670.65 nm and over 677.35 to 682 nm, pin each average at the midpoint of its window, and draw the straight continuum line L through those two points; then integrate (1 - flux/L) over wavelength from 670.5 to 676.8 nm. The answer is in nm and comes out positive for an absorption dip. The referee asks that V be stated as 0.43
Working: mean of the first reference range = 15.7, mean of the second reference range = 15.9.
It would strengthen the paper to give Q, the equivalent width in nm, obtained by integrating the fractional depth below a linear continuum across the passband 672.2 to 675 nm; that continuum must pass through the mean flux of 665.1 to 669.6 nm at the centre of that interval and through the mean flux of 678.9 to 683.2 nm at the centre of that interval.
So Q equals 0.26 nm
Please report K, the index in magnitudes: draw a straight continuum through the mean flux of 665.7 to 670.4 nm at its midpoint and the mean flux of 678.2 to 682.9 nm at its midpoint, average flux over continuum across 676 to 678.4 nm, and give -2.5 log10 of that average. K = 0.03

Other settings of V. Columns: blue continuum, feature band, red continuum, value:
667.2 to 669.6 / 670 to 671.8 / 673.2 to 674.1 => -0.04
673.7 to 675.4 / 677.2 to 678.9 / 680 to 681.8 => -0.05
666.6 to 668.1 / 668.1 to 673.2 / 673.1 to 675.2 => -0.36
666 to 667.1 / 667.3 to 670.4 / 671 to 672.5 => -0.10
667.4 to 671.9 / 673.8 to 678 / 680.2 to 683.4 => 0.34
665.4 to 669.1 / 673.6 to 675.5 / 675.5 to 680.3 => 0.20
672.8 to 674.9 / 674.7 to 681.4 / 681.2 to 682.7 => -0.12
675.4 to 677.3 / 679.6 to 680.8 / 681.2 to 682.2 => 0.02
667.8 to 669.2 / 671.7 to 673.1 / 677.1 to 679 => 0.05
